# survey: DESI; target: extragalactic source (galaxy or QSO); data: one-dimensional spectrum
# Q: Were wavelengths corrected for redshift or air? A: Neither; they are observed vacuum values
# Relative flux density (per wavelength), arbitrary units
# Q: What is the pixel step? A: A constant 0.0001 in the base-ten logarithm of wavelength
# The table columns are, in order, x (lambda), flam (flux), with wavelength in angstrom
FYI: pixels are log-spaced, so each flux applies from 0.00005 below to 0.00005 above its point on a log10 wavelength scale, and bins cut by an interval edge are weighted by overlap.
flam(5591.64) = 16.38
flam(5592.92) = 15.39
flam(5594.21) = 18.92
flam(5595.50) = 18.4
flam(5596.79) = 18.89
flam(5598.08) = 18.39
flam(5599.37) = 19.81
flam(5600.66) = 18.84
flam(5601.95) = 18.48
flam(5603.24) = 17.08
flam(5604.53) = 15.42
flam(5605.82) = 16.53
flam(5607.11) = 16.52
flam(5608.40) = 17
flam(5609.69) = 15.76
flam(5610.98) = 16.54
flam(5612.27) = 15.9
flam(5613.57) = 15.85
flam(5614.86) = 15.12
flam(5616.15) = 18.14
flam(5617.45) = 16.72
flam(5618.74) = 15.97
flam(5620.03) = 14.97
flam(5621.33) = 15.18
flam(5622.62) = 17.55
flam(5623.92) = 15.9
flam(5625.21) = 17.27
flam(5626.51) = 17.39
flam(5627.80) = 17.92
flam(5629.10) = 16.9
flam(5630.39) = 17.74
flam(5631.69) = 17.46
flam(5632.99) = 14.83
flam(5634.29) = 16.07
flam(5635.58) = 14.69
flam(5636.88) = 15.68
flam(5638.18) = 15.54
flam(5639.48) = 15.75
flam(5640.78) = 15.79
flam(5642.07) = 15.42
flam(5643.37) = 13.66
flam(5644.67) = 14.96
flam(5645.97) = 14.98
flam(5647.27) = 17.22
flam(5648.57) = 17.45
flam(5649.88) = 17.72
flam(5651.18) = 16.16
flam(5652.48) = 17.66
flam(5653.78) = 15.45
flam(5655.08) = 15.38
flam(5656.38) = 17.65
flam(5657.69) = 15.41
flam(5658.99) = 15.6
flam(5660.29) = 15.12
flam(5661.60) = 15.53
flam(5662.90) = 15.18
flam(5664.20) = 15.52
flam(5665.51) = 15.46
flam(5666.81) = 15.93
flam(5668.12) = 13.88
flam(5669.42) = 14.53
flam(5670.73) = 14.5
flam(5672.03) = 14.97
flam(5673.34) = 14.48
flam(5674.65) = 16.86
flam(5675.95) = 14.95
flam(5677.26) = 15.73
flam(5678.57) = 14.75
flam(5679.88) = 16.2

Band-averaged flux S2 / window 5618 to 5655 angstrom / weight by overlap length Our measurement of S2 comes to 16.2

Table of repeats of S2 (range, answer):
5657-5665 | 15.4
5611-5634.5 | 16.5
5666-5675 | 15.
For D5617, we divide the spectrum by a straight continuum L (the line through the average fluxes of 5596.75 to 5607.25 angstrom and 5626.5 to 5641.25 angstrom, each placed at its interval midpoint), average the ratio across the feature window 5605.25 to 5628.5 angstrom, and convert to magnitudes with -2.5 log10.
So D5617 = 0.04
